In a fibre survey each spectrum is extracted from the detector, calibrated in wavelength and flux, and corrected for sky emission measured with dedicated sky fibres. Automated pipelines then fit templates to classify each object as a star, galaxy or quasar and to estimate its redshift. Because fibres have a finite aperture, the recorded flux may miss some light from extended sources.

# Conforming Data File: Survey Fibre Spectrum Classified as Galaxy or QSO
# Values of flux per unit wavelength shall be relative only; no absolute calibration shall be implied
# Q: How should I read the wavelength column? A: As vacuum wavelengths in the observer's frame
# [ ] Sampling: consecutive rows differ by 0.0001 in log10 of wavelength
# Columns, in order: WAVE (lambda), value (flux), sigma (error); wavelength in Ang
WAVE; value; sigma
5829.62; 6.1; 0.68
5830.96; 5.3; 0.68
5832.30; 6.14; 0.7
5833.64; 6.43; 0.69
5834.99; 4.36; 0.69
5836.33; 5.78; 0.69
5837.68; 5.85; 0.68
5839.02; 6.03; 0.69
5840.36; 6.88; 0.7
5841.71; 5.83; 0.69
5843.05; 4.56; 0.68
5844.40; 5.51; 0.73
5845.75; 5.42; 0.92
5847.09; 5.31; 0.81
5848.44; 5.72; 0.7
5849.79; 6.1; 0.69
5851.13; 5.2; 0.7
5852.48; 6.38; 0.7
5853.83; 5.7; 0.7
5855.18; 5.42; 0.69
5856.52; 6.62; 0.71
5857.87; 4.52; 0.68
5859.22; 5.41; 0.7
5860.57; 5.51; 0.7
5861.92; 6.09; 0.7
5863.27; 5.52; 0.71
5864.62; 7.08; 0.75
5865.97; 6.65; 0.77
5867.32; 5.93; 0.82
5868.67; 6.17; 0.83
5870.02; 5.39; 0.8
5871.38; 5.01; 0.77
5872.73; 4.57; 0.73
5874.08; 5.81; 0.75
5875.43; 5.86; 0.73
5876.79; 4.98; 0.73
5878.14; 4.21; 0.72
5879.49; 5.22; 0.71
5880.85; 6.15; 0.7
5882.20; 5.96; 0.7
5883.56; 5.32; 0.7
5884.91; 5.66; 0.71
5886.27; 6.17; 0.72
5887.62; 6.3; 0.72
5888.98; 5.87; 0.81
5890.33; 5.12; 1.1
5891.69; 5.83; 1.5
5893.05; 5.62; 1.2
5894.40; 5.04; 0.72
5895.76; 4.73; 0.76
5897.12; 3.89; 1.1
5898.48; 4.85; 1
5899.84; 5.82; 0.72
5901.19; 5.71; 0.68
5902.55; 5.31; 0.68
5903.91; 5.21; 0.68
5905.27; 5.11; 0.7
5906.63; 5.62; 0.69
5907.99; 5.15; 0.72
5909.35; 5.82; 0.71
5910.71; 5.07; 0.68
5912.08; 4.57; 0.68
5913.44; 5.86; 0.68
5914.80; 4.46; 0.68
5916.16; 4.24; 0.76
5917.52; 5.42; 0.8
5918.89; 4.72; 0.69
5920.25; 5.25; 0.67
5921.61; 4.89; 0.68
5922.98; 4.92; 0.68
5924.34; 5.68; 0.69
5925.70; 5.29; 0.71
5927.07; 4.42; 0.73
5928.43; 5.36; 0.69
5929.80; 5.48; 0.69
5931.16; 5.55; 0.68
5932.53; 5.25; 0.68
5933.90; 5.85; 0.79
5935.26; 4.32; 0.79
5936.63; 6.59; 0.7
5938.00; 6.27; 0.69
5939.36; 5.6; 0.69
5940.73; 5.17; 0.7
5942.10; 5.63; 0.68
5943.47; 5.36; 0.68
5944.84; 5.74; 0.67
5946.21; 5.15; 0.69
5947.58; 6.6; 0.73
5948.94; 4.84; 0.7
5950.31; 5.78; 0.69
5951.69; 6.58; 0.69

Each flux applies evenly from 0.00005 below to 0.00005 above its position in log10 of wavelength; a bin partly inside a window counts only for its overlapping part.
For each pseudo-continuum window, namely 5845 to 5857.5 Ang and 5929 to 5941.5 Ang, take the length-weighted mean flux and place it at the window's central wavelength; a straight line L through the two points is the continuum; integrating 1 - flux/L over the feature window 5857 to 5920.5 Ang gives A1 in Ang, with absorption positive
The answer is 2.9 Ang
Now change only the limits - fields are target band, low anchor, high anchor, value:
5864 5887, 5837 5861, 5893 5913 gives -1.0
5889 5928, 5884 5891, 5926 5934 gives 2.8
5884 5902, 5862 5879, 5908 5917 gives -0.4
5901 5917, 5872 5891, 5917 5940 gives 0.7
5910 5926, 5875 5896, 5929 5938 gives 1.5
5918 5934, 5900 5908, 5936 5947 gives 1.1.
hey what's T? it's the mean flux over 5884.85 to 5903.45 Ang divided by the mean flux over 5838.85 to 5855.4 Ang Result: 0.95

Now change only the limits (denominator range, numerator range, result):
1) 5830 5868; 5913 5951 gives 0.93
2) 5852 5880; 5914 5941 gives 0.93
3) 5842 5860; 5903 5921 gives 0.92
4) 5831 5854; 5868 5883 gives 0.94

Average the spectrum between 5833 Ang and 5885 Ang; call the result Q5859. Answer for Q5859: 5.64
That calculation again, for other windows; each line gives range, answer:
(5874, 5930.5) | 5.28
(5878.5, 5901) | 5.46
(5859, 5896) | 5.63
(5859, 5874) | 5.77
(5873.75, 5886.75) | 5.52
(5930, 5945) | 5.57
